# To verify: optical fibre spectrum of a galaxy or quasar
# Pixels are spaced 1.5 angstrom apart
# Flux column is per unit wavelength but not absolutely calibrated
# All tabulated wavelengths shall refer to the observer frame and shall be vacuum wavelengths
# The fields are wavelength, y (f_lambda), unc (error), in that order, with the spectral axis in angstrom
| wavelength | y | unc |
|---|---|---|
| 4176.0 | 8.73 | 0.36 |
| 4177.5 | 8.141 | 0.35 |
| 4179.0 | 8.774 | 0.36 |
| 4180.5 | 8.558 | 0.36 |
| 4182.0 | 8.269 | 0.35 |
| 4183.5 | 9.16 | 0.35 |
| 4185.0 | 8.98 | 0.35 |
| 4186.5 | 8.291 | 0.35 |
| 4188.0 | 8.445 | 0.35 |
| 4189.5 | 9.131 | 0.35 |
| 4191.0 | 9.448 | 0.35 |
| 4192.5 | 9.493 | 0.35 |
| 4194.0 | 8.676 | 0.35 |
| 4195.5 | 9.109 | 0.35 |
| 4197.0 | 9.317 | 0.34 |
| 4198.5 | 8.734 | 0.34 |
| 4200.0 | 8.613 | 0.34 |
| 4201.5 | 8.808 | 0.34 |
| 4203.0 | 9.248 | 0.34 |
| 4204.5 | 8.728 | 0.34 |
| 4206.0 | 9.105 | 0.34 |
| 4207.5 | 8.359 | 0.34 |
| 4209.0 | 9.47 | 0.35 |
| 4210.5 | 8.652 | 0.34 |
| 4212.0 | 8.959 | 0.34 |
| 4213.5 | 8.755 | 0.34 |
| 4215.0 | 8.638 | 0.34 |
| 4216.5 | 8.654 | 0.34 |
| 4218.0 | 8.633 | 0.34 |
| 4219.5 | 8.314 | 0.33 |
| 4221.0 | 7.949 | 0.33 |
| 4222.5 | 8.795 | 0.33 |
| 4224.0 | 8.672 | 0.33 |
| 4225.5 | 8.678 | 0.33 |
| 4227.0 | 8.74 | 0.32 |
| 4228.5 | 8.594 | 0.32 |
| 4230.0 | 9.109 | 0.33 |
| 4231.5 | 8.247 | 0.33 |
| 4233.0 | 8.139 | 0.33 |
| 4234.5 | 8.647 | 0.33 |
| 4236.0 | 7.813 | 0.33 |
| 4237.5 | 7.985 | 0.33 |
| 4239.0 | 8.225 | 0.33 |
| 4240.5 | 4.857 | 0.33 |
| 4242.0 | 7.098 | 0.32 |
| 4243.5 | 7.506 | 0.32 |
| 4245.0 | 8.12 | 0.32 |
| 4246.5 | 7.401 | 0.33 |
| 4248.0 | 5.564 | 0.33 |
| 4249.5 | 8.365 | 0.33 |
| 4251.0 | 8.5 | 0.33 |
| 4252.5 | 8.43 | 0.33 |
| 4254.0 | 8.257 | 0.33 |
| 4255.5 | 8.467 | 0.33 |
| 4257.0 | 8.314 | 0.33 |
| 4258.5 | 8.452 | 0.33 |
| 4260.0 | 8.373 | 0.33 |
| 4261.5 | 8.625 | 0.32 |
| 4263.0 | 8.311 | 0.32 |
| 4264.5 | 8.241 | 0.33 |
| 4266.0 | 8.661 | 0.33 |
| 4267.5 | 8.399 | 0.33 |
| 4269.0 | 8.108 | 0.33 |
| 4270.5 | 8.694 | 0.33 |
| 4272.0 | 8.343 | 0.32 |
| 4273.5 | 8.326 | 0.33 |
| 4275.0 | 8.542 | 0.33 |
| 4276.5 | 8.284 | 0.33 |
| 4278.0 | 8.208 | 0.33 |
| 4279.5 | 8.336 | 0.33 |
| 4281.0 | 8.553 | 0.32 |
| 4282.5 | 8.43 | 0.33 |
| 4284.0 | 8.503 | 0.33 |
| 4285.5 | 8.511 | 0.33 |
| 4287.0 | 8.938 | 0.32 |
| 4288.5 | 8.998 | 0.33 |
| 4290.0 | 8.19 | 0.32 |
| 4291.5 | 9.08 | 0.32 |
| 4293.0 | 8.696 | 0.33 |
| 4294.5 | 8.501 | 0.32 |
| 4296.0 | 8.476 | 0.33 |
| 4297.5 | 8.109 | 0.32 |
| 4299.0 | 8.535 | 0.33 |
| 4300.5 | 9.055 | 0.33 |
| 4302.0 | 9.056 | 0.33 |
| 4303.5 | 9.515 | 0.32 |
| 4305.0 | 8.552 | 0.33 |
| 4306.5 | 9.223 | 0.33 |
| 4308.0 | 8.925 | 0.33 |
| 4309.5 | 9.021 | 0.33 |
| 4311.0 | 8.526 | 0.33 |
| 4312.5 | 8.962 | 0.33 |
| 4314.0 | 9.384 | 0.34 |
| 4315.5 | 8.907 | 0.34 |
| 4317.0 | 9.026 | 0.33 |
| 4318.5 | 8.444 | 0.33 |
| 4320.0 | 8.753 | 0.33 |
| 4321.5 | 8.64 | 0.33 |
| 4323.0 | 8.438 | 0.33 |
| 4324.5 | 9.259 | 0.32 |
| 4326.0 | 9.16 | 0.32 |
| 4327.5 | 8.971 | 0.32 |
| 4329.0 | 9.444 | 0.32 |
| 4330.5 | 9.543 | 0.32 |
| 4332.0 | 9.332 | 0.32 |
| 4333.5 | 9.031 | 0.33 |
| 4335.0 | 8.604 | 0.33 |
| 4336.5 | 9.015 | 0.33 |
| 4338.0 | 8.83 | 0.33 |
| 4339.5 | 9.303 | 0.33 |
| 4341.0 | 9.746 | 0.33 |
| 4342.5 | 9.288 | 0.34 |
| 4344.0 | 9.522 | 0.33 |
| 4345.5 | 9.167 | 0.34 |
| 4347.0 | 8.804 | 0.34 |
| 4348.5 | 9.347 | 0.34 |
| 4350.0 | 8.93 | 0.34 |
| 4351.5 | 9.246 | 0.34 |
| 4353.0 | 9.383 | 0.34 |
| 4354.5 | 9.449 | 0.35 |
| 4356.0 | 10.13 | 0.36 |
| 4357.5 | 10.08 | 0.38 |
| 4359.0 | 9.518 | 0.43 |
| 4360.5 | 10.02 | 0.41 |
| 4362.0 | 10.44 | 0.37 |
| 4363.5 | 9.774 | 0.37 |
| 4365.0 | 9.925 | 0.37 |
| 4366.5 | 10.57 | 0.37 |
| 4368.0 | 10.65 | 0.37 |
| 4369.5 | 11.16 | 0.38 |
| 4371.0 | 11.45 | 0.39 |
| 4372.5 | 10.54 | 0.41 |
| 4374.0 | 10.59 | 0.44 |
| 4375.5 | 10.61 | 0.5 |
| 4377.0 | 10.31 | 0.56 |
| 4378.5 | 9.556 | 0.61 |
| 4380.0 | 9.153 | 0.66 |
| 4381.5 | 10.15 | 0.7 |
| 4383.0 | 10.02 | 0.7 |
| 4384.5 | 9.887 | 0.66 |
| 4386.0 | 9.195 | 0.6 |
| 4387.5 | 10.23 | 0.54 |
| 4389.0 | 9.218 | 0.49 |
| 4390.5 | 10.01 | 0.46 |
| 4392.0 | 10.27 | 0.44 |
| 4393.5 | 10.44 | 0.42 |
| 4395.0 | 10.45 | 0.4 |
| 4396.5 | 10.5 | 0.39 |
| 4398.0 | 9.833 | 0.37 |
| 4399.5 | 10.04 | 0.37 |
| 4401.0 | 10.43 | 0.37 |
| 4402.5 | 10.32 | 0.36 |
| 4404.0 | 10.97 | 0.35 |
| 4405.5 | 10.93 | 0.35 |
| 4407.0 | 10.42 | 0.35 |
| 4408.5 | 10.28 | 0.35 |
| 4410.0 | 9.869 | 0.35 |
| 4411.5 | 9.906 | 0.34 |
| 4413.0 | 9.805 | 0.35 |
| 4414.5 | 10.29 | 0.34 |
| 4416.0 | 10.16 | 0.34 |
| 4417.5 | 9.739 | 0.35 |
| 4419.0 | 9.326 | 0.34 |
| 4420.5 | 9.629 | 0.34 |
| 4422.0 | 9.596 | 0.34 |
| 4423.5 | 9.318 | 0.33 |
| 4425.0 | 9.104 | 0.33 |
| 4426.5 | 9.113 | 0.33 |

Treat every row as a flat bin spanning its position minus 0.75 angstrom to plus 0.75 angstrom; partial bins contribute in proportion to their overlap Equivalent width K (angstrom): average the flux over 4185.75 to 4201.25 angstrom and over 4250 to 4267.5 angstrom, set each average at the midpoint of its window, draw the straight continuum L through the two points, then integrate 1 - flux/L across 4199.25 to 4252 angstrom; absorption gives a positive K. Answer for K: 2.4 angstrom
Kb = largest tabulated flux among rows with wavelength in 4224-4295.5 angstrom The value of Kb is 9.109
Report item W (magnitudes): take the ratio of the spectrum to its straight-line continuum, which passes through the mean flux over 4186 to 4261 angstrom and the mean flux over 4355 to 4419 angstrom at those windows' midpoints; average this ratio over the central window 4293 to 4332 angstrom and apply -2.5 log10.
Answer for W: 0.06 mag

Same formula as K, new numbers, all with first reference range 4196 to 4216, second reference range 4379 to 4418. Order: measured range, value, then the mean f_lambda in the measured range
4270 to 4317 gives 3.67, 8.69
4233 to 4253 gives 3.34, 7.59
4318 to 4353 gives 2.19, 9.09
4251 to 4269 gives 1.59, 8.4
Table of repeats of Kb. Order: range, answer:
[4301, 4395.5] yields 11.45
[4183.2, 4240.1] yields 9.493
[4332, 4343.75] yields 9.746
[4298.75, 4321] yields 9.515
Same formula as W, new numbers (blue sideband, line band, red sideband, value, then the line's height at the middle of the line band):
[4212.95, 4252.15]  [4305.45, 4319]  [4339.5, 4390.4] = 0.03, 9.16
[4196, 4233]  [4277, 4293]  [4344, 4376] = 0.09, 9.33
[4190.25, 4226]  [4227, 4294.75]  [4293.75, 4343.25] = 0.08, 8.89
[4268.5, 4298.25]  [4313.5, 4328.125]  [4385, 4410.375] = 0.02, 9.05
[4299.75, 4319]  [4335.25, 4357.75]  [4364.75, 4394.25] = 0.04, 9.62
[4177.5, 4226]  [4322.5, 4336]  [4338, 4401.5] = 0.06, 9.65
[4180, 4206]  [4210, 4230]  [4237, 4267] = -0.03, 8.43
